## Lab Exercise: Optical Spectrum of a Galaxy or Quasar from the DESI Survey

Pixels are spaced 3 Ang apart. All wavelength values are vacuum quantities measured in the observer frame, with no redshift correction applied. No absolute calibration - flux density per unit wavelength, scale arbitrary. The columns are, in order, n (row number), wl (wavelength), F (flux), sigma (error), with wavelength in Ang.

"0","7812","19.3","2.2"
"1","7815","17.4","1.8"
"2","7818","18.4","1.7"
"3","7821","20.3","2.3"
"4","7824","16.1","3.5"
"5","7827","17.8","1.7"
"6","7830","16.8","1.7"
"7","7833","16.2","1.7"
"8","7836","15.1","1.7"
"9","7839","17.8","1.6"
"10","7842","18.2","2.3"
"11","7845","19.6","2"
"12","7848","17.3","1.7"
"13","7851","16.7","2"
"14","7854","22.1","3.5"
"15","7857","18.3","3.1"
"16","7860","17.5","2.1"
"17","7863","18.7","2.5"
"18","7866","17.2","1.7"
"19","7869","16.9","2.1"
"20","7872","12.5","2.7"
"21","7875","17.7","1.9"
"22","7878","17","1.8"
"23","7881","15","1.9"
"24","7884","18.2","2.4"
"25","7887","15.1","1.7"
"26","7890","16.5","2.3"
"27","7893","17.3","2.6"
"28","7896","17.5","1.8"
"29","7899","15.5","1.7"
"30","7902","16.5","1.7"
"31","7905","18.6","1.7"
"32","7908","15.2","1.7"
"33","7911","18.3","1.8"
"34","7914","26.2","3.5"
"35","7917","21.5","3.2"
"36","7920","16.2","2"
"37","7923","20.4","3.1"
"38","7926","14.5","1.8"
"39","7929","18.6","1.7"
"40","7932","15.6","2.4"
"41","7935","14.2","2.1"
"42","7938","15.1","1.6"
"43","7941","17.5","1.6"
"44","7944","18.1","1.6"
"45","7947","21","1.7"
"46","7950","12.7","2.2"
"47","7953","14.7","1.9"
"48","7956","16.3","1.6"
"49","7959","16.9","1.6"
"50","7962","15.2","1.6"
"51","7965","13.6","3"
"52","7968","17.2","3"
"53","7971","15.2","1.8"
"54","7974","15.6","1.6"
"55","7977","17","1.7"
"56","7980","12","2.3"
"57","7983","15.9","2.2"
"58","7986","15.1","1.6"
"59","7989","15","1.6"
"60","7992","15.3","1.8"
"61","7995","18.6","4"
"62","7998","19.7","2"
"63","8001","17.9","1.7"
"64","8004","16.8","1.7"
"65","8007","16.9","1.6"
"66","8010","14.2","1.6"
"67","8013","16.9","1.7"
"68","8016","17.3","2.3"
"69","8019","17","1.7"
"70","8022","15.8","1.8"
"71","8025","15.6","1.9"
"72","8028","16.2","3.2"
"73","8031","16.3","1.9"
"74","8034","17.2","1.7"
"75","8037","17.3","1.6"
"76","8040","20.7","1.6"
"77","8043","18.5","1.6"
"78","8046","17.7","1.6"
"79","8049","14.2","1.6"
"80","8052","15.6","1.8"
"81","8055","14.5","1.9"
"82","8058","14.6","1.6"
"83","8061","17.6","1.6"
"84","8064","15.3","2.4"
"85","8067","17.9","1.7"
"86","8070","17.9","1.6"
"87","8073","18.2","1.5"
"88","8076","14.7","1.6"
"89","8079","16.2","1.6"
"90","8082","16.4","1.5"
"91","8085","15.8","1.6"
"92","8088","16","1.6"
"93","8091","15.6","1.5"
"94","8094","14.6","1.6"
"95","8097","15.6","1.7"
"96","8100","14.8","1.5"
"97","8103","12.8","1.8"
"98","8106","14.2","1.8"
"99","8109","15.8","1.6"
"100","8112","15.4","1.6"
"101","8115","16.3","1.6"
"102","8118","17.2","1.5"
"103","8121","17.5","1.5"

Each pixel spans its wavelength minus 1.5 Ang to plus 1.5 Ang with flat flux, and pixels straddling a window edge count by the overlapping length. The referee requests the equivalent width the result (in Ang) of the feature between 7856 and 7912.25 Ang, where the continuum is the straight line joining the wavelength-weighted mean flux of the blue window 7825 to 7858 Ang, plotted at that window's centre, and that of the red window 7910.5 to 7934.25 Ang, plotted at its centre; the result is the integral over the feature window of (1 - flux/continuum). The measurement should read 4.64 Ang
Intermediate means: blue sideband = 17.8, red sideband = 18.8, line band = 16.8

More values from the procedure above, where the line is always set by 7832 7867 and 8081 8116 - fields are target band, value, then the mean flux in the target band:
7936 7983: 2.5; 15.9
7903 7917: -1.9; 19.7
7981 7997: 0.4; 16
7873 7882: 0.6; 16.4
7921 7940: 0.7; 16.4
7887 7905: 0.8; 16.7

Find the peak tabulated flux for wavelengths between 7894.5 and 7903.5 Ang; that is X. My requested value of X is 17.5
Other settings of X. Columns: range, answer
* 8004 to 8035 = 17.3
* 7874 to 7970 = 26.2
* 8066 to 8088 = 18.2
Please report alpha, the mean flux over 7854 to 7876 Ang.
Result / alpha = 17.3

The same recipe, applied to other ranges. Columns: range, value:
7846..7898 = 17.2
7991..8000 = 18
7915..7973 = 16.6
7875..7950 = 17.4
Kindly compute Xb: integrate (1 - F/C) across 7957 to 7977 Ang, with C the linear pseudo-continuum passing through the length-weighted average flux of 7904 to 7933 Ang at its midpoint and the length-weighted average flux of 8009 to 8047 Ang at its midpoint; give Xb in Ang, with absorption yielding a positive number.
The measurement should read 2.39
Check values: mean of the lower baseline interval 18.6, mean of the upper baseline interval 17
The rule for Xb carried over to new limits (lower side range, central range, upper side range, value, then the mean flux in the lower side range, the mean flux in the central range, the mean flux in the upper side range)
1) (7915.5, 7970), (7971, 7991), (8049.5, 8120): 1.6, 16.6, 15.1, 15.8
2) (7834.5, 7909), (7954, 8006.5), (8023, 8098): 2.0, 17.1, 16.1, 16.4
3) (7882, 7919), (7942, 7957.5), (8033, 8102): 0.8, 18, 16.6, 16.4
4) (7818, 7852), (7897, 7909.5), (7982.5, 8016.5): 0.5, 17.5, 16.5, 16.6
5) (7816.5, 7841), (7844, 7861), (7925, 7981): -1.5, 17.3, 18.6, 15.9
